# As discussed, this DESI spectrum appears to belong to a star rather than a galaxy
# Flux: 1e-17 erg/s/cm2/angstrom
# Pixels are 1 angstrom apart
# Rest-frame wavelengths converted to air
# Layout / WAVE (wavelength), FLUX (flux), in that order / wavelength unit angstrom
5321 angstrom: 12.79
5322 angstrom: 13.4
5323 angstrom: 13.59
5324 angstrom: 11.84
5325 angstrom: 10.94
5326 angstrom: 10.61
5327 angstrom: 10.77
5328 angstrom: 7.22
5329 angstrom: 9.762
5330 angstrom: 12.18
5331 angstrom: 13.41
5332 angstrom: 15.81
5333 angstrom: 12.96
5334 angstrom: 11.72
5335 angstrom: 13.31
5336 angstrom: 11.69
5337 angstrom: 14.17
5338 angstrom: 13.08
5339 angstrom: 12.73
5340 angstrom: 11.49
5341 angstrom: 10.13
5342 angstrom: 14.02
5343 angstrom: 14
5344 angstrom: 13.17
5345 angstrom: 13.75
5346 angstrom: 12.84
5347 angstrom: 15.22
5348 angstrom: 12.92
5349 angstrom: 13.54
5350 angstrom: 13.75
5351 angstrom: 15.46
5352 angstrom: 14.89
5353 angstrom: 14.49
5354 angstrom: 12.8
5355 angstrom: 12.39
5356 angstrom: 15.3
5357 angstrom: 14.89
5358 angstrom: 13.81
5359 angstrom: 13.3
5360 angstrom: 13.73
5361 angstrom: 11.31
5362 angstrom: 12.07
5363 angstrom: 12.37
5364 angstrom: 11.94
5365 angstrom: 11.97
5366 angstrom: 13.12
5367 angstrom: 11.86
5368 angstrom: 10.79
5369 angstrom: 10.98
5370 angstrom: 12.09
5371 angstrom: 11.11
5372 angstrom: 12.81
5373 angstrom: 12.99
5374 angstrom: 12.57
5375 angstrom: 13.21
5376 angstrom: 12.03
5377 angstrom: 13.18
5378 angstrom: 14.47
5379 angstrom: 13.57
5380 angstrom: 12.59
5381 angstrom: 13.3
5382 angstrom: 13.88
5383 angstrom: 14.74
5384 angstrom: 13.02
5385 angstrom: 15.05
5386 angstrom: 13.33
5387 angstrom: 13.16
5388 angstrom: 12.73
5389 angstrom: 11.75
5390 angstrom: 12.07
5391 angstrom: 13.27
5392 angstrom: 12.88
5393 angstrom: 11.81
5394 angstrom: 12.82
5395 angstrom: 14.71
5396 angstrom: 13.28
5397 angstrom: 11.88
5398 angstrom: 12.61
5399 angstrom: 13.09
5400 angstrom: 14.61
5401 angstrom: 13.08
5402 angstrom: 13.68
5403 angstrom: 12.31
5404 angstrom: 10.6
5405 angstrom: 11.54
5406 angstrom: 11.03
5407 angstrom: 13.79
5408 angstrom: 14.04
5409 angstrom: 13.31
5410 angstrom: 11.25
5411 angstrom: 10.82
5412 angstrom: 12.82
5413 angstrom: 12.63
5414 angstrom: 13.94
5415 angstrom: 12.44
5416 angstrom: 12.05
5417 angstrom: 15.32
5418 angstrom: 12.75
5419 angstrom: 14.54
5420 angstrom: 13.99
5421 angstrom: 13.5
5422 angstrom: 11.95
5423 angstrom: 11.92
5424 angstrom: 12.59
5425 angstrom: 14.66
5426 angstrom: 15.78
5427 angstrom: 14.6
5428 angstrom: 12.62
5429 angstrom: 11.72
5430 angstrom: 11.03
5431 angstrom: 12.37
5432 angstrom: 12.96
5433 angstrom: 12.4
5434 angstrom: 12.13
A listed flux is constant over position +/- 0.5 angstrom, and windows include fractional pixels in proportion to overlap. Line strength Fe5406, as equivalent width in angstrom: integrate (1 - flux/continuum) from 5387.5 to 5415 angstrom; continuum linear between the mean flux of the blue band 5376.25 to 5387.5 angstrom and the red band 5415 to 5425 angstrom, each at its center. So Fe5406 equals 1.5 angstrom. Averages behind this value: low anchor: 13.6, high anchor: 13.2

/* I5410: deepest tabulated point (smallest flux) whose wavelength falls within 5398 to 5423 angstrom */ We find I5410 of 10.6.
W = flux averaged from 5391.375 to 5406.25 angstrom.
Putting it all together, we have 12.7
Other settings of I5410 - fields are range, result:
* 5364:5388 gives 10.79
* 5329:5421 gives 9.762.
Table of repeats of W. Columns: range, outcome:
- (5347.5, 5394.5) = 13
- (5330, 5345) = 13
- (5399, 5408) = 12.7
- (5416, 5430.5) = 13.3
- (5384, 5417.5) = 12.8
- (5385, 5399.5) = 12.9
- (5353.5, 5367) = 13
